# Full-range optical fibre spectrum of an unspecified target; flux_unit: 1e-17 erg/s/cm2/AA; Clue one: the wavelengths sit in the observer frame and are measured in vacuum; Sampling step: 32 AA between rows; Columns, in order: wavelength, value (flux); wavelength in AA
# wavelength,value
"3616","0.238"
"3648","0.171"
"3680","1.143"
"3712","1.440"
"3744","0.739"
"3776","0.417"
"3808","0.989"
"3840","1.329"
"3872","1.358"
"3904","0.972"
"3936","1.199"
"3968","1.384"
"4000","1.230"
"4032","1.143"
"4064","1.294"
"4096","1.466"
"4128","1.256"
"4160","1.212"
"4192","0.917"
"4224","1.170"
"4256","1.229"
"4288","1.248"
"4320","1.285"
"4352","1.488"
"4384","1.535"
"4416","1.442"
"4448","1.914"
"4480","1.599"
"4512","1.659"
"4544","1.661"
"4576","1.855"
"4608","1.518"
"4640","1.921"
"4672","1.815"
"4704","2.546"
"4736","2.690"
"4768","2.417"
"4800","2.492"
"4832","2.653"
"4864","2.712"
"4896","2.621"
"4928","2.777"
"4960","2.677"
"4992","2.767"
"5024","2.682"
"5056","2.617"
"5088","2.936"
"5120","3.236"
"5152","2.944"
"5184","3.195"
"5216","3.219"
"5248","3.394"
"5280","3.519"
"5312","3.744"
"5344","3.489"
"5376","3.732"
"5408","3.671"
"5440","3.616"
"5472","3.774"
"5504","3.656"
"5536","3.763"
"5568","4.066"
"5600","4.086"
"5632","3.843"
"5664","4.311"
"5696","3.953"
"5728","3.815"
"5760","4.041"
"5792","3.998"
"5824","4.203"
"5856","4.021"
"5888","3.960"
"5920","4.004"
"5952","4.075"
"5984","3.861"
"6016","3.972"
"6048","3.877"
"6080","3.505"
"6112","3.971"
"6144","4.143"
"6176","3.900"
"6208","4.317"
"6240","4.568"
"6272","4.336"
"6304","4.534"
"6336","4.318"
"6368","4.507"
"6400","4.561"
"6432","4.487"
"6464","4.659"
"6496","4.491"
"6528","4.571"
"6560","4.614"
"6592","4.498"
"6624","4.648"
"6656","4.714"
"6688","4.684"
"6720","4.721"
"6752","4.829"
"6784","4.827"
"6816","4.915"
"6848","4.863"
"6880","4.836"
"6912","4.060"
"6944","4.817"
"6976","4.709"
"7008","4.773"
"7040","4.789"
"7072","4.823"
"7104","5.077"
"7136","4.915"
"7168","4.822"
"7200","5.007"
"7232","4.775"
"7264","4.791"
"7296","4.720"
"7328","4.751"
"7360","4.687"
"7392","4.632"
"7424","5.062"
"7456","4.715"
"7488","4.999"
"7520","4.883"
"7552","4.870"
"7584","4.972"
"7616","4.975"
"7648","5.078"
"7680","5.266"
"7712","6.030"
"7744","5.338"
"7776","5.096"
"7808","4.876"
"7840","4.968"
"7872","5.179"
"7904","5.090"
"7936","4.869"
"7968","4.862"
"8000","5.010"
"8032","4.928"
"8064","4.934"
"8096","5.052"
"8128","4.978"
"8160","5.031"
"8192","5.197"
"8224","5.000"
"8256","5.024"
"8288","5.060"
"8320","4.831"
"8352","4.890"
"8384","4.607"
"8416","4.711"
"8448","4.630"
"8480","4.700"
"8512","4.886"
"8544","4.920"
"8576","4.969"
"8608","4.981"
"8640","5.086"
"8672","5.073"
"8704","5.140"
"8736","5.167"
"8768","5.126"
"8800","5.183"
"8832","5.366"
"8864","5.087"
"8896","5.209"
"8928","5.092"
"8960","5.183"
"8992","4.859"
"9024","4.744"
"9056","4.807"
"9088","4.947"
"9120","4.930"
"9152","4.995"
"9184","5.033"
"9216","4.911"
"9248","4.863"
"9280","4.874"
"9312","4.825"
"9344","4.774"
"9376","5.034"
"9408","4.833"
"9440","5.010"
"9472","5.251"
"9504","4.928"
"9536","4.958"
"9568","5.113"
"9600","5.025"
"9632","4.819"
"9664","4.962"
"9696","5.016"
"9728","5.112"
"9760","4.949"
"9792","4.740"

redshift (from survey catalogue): 0.174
